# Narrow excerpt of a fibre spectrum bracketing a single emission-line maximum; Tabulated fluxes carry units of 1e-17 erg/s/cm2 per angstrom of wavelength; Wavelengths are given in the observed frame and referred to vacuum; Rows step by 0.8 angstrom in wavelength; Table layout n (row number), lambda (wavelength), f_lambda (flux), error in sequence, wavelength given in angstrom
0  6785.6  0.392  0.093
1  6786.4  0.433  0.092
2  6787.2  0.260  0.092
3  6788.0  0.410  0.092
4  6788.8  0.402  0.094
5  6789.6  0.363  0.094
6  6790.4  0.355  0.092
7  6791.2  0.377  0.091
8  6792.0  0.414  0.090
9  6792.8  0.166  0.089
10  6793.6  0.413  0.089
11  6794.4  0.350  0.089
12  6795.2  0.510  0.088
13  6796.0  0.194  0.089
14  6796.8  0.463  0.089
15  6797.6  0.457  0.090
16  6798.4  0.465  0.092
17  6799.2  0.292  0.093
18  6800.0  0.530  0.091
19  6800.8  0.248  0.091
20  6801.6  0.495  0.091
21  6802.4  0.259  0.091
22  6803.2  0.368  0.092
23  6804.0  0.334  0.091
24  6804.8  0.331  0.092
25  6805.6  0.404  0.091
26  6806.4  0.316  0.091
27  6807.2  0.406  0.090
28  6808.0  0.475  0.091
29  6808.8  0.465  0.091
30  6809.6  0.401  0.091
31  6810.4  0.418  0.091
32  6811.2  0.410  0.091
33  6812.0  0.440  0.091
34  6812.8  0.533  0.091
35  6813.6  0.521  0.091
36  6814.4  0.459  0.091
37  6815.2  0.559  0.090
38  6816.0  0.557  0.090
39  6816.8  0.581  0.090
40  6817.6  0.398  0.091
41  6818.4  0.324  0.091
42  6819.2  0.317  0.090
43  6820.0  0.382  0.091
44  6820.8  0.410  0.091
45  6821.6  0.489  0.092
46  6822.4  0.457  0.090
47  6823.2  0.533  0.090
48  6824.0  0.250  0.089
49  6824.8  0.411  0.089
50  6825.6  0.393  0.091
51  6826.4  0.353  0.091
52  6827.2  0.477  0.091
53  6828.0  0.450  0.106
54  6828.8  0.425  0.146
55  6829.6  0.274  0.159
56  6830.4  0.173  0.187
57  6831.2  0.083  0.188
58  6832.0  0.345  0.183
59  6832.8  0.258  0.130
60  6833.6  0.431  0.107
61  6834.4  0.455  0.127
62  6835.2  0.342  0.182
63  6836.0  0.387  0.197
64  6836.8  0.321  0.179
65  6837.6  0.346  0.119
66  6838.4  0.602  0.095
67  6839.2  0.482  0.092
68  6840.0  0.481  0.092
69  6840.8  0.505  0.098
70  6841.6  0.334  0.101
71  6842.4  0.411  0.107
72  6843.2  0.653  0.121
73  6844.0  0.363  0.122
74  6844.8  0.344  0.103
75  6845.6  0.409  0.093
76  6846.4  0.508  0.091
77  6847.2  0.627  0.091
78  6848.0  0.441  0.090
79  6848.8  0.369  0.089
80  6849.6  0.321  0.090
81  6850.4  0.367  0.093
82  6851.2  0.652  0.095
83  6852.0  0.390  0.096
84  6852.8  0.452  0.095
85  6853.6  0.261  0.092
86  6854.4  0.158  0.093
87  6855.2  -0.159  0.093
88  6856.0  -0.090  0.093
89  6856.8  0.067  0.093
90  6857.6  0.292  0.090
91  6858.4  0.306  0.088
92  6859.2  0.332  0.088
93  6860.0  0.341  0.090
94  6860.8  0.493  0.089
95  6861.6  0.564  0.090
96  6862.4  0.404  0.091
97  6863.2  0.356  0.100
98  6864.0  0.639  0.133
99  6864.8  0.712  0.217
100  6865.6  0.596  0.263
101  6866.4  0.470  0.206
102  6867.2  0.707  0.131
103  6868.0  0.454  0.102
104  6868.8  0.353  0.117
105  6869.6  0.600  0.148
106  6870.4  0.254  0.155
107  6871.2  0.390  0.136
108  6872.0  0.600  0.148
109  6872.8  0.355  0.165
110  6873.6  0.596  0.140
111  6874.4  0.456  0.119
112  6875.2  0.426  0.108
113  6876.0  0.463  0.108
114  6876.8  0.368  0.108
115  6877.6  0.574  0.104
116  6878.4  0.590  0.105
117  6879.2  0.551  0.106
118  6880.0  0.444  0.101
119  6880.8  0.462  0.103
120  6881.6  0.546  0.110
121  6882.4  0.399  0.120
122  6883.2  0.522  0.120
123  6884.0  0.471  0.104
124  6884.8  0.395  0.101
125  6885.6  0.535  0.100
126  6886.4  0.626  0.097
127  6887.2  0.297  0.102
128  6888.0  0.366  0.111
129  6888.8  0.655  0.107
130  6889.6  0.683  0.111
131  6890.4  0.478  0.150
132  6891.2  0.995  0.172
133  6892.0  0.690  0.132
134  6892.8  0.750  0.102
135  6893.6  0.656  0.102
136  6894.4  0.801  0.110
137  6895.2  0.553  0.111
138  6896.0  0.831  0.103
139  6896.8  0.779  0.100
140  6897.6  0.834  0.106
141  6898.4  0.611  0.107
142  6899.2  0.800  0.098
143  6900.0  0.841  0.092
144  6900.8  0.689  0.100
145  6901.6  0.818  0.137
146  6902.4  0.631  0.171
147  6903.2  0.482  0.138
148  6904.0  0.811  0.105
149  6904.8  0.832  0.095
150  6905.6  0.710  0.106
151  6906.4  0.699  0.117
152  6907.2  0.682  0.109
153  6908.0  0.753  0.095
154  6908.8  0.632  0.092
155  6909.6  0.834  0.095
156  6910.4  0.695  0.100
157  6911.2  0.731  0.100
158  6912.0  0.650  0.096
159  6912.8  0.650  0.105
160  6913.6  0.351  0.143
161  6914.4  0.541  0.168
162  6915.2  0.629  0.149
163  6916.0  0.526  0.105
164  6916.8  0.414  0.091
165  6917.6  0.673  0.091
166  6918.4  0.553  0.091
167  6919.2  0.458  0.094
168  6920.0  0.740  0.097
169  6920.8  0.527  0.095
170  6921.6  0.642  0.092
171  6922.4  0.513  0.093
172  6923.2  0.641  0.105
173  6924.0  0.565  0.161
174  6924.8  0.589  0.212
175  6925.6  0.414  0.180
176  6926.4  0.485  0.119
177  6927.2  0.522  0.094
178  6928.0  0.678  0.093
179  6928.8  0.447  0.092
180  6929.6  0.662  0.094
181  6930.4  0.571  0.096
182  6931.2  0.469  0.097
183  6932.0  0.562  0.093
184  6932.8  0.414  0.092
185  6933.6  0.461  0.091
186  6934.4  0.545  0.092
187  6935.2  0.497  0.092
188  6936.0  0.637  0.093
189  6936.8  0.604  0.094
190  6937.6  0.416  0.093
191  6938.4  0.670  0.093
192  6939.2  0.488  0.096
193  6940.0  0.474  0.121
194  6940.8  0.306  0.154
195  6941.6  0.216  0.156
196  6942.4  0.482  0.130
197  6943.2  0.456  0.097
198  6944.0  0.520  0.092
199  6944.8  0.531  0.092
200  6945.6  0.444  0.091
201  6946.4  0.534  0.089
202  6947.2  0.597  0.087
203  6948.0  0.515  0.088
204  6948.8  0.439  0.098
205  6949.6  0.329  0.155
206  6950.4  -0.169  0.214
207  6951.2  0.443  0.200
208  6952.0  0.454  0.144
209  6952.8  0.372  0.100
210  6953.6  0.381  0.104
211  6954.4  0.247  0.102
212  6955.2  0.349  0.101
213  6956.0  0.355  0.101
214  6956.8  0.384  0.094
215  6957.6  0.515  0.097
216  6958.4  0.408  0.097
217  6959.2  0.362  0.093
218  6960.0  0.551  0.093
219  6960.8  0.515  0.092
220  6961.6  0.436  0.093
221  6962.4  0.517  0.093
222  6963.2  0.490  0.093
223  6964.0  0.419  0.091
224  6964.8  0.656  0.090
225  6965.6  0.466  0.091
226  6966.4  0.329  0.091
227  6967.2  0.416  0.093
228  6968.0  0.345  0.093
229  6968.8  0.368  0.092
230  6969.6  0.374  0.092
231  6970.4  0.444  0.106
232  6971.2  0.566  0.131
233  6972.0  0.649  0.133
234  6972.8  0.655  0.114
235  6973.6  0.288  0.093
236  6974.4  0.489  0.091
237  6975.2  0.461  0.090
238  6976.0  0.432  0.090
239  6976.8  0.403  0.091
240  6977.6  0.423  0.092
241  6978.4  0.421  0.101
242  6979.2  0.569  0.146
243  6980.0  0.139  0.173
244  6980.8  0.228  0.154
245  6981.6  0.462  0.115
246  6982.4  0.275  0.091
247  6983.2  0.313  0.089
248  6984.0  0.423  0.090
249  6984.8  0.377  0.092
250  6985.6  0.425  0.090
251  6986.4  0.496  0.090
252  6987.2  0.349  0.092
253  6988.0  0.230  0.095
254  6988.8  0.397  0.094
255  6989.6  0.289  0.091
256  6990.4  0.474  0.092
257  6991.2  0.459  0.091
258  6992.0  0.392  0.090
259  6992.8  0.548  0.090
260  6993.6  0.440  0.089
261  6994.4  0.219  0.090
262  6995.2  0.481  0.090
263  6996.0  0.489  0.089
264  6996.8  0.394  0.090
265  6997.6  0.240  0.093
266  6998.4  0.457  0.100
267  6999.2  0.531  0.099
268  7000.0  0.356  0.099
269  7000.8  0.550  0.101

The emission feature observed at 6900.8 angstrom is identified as C III]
